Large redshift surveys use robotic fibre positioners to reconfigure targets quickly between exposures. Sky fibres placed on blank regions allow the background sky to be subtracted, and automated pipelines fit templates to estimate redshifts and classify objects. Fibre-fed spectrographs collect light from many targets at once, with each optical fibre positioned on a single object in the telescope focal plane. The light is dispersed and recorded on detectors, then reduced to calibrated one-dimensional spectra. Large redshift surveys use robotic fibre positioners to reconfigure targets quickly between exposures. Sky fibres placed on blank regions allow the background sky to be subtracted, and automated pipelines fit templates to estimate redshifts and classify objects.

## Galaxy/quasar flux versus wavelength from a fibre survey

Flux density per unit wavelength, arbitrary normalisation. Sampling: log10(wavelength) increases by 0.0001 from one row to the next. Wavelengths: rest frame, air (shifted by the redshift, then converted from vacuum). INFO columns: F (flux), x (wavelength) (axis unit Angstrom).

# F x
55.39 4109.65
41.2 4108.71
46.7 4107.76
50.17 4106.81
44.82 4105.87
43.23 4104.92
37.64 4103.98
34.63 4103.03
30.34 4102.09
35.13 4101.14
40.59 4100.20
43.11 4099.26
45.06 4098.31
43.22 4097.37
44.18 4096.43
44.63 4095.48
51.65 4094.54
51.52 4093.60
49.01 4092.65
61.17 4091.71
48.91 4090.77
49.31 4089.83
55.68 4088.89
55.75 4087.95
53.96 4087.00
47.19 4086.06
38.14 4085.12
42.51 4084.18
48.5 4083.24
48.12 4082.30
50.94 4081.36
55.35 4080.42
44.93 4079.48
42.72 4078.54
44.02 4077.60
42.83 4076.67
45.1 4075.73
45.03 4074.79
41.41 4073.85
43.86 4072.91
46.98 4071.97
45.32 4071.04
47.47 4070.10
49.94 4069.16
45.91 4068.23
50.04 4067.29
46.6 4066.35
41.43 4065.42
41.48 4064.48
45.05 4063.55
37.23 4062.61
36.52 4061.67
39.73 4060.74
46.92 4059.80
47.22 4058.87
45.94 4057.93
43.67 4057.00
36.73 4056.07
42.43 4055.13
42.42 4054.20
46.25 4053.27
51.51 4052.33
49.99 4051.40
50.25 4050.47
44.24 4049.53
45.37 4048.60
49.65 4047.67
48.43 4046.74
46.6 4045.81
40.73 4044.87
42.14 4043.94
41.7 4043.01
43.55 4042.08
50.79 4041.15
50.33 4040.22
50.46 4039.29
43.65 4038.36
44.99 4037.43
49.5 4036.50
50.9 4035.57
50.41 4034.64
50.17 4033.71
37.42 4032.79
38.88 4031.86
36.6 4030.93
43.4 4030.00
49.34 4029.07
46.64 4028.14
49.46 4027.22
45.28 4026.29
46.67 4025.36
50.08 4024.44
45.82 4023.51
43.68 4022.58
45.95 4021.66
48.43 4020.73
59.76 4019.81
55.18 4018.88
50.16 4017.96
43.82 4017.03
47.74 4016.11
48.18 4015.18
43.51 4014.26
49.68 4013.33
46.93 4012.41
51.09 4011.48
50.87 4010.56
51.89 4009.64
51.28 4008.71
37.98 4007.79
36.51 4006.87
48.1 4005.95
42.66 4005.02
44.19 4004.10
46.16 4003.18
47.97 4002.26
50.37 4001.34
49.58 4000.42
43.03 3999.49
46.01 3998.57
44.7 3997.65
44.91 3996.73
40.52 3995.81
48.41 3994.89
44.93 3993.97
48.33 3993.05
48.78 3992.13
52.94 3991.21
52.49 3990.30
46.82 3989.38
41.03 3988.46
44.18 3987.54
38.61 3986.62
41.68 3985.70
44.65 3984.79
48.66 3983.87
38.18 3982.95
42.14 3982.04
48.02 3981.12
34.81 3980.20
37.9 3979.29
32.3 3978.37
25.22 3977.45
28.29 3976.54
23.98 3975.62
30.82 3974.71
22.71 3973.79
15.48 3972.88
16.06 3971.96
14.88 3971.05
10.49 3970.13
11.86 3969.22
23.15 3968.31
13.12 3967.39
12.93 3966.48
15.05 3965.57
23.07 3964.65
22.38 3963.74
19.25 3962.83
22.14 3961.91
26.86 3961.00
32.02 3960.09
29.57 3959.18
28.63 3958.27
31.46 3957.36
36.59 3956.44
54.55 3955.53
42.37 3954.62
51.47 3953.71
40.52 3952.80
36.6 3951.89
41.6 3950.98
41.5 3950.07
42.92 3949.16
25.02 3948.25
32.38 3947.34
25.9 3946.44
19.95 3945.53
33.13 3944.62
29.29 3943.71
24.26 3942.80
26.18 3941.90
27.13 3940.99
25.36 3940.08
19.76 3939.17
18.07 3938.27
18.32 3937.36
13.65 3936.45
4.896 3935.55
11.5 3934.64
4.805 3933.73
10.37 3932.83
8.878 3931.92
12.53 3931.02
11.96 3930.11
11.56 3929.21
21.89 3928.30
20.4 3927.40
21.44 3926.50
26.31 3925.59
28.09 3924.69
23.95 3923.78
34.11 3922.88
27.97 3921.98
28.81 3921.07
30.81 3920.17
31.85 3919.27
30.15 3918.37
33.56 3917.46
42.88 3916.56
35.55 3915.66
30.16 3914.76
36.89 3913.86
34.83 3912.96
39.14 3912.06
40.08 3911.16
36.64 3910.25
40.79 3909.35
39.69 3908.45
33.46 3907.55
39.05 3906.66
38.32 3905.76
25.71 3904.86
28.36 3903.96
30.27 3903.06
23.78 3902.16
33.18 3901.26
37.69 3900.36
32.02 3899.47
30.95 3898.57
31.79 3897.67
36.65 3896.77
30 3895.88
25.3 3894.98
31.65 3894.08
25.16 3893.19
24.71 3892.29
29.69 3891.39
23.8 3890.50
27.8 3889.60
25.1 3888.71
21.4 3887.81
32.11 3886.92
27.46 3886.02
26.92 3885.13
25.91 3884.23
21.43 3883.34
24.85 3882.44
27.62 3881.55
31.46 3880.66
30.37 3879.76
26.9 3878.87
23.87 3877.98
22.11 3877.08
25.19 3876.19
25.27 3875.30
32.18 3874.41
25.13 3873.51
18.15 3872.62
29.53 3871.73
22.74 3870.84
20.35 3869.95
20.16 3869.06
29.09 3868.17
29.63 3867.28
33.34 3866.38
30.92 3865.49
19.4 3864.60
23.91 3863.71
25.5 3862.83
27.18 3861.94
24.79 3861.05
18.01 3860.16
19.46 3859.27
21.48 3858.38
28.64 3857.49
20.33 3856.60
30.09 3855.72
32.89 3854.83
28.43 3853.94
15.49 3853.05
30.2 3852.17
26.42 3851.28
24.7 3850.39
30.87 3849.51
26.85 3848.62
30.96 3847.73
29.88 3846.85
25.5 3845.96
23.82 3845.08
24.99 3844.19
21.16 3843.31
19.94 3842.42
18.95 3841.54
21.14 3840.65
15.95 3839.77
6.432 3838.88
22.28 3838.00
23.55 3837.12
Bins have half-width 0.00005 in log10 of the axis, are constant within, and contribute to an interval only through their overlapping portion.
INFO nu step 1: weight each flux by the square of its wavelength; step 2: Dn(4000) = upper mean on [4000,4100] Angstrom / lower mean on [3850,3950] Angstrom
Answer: 1.88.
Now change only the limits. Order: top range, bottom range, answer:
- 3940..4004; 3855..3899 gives 1.38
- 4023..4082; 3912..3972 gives 1.86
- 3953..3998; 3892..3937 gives 1.26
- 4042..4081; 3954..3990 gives 1.55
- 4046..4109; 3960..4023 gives 1.23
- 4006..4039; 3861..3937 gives 1.85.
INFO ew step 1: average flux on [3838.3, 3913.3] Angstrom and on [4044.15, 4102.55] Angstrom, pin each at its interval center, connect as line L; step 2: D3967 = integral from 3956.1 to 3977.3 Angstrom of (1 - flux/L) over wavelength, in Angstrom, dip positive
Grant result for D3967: 8.03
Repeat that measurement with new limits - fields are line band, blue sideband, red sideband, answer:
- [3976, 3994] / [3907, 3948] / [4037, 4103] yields -4.2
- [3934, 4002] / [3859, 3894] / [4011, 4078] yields 8.6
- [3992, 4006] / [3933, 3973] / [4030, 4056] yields -4.0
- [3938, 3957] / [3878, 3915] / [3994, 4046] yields 2.1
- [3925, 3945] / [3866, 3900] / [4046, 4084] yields 8.7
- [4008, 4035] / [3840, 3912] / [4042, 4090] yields -4.0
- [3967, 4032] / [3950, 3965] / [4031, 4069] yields -3.3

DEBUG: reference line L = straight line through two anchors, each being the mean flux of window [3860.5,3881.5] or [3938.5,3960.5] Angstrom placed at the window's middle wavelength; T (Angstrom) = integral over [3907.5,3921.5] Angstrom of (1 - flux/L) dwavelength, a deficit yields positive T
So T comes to -2.58 Angstrom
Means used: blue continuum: 26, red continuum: 33.1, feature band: 35.4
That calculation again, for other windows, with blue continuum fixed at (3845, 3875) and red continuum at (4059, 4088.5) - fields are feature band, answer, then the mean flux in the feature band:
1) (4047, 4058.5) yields -0.57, 45.8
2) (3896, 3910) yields -1.71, 33.4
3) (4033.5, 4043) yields -1.31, 48.1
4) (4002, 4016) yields -2.44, 46.5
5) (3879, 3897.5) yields 0.57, 27.5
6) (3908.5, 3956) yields 6.15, 28.2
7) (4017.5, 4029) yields -2.27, 49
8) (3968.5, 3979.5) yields 4.30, 22.2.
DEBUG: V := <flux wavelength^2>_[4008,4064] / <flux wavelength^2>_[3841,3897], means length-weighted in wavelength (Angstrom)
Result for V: 1.95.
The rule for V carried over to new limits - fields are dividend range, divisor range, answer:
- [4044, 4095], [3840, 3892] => 2.02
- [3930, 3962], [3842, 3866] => 1.12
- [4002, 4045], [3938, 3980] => 1.75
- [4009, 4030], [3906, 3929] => 1.59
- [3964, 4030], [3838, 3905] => 1.66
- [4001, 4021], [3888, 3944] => 1.86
